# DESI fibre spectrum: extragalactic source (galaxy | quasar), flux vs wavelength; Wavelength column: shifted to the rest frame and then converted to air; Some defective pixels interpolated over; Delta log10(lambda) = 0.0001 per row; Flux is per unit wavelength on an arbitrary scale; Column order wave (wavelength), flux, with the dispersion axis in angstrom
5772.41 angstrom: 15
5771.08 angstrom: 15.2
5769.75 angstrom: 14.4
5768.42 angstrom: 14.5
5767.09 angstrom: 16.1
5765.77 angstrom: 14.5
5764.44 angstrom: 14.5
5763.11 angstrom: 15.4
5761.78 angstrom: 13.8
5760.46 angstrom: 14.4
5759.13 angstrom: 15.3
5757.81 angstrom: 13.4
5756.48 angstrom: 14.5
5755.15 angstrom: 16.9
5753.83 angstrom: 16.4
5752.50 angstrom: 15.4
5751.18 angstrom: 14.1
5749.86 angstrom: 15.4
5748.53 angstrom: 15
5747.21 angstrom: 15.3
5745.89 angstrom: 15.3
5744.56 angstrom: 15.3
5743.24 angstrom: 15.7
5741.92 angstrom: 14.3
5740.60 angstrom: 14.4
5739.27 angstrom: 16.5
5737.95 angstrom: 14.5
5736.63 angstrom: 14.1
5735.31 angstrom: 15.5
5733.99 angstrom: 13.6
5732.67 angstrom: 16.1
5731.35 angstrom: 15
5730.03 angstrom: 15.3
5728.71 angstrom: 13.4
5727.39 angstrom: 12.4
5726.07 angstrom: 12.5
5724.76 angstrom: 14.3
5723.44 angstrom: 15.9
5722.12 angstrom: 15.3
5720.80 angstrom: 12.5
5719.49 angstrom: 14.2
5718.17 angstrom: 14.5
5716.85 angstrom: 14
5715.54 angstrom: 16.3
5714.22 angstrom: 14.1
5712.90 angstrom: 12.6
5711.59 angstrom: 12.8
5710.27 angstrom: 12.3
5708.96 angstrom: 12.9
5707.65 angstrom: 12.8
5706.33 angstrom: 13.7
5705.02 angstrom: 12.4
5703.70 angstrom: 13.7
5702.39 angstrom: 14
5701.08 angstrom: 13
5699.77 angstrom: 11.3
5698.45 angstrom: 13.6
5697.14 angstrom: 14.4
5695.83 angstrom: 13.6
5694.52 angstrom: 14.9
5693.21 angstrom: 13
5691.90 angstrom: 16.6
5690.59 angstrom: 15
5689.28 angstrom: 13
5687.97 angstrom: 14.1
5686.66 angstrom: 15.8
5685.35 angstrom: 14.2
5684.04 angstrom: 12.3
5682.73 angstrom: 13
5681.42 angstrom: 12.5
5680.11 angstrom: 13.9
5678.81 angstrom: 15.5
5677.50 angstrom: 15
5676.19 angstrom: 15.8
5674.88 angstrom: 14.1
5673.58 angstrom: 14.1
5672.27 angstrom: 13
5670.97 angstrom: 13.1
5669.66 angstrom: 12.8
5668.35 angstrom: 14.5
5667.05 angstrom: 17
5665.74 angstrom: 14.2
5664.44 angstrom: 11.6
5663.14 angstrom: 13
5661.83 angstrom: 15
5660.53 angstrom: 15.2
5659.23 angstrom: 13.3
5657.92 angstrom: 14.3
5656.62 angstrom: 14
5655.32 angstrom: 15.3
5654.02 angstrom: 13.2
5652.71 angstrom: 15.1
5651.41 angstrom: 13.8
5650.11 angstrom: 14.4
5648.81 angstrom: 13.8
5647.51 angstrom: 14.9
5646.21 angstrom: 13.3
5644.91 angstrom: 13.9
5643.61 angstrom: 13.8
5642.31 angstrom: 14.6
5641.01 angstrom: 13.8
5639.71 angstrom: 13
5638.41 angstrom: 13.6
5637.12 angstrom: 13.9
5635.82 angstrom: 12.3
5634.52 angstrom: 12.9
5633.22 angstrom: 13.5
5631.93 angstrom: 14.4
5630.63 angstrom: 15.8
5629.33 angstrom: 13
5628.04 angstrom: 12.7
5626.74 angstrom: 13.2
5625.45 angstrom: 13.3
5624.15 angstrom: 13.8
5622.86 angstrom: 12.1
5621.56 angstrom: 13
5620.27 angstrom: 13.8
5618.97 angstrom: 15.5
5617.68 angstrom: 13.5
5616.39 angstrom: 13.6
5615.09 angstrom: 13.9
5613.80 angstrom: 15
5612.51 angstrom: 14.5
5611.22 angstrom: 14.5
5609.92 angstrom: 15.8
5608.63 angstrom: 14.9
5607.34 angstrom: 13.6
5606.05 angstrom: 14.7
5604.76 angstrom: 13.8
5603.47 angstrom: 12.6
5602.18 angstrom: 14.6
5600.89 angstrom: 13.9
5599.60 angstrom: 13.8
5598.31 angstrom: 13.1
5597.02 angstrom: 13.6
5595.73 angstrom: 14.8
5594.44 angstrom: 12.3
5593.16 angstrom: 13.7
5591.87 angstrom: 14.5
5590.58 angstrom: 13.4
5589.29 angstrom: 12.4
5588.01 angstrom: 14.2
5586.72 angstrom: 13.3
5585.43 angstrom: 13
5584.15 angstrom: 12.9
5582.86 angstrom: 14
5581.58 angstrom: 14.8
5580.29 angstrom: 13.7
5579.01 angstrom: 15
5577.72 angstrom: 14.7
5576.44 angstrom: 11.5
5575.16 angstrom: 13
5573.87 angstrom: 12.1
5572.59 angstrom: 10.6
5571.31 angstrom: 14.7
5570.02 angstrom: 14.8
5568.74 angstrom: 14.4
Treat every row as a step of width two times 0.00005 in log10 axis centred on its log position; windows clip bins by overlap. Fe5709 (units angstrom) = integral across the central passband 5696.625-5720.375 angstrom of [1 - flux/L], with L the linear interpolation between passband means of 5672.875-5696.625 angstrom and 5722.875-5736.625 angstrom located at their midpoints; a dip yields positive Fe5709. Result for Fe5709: 1.4 angstrom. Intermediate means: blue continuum 14.2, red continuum 14.4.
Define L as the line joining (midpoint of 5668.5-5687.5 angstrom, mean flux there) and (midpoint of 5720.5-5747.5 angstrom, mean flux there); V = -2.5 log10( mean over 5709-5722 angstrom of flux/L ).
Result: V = 0.05 mag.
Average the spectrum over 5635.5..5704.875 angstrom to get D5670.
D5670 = 14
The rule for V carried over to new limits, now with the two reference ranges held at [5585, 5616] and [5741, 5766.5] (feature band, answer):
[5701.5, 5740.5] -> 0.05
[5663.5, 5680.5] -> 0.02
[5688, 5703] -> 0.05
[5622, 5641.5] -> 0.06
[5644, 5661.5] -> 0.01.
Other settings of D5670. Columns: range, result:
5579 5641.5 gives 13.8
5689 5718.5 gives 13.7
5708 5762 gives 14.5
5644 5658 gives 14.2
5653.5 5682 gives 14.1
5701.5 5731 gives 13.7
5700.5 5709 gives 13.2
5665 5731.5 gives 13.9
